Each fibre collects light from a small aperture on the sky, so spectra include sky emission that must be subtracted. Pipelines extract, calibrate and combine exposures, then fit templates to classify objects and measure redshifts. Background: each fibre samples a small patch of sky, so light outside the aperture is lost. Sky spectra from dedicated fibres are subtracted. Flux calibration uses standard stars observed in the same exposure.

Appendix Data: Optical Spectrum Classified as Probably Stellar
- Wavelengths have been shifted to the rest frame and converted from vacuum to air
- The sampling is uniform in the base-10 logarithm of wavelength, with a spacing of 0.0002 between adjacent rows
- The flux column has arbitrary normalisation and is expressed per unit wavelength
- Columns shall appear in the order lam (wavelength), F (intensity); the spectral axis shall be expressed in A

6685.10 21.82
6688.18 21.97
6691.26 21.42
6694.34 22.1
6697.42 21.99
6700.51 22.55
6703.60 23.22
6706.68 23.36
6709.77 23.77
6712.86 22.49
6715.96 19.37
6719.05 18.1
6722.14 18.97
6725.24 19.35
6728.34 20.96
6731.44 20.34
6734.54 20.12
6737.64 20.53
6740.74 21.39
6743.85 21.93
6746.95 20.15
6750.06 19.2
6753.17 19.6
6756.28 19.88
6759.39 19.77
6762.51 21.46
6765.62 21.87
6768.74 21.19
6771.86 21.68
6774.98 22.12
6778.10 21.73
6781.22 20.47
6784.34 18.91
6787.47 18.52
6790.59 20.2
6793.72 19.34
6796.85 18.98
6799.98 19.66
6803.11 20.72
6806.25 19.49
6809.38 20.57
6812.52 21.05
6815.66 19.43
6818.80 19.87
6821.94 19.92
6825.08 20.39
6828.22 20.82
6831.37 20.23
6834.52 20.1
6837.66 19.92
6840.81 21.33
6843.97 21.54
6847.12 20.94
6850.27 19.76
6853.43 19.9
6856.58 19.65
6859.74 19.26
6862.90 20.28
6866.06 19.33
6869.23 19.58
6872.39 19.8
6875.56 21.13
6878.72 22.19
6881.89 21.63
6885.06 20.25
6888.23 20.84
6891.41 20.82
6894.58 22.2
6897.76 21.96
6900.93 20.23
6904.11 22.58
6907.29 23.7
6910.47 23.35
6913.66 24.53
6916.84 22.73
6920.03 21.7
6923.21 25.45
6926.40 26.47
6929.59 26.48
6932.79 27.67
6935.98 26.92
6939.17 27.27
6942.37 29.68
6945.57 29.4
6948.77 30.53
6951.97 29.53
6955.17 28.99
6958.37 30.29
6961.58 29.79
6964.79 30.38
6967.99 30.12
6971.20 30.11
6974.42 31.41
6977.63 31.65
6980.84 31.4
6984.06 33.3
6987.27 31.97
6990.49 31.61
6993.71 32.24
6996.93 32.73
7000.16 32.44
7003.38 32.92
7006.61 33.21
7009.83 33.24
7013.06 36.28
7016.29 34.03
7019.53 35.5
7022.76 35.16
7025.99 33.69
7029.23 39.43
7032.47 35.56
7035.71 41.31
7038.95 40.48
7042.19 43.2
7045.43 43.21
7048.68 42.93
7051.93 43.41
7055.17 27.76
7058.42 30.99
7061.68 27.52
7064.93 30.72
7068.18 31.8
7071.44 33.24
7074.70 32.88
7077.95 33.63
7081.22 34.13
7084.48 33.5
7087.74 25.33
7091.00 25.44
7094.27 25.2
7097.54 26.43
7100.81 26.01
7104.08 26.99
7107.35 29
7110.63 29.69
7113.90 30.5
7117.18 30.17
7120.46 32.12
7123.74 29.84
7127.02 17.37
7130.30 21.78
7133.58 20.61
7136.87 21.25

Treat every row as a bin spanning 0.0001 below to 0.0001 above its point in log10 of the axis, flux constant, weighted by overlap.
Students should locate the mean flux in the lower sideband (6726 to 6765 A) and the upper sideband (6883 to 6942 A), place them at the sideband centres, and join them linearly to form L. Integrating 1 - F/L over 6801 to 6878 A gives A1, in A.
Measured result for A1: 7.1 A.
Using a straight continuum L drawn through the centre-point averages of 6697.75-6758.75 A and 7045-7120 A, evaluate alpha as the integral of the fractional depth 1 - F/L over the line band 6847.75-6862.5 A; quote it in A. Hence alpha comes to 2.8 A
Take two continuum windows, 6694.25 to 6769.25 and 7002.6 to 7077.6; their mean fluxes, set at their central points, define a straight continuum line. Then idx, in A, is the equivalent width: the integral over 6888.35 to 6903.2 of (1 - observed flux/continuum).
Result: 3.8 A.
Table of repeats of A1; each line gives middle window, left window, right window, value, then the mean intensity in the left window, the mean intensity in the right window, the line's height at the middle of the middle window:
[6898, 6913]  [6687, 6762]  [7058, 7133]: 1.3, 20.9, 28.7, 24.7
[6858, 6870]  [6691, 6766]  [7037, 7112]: 2.7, 20.9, 32.4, 25.4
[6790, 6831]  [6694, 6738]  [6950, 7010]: 7.9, 21.1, 31.4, 24.8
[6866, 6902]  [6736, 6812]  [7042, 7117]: 5.2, 20.4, 31.6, 24.4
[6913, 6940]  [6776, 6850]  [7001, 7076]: 2.4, 20.2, 35.6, 27.9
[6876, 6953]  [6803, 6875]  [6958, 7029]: 5.6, 20.2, 32.6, 26.2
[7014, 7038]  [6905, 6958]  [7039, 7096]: -4.0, 26.6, 33.4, 31.3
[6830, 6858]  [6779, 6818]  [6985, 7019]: 3.0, 19.8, 33.1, 22.8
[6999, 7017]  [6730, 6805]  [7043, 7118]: -3.0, 20.4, 31.5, 28.9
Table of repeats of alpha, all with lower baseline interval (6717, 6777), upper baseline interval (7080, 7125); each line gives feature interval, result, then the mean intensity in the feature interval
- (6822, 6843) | 1.88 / 20.5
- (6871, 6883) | 1.19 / 21.2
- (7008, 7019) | -3.23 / 34.6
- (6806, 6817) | 0.87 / 20.2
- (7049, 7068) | -3.44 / 32.8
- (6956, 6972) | -2.83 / 30.1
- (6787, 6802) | 1.48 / 19.5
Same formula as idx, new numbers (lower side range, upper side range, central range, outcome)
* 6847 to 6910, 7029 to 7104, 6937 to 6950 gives -2.0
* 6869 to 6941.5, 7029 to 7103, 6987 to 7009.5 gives -2.6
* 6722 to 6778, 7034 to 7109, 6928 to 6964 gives -0.9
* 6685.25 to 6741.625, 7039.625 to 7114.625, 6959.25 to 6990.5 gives -2.3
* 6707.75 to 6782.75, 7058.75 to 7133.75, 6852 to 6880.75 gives 4.0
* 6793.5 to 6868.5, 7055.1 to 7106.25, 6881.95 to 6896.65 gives 0.8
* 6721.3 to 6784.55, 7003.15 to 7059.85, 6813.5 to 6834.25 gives 3.9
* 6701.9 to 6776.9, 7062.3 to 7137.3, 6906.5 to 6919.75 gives 0.6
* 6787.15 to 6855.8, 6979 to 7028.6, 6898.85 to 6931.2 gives 3.9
